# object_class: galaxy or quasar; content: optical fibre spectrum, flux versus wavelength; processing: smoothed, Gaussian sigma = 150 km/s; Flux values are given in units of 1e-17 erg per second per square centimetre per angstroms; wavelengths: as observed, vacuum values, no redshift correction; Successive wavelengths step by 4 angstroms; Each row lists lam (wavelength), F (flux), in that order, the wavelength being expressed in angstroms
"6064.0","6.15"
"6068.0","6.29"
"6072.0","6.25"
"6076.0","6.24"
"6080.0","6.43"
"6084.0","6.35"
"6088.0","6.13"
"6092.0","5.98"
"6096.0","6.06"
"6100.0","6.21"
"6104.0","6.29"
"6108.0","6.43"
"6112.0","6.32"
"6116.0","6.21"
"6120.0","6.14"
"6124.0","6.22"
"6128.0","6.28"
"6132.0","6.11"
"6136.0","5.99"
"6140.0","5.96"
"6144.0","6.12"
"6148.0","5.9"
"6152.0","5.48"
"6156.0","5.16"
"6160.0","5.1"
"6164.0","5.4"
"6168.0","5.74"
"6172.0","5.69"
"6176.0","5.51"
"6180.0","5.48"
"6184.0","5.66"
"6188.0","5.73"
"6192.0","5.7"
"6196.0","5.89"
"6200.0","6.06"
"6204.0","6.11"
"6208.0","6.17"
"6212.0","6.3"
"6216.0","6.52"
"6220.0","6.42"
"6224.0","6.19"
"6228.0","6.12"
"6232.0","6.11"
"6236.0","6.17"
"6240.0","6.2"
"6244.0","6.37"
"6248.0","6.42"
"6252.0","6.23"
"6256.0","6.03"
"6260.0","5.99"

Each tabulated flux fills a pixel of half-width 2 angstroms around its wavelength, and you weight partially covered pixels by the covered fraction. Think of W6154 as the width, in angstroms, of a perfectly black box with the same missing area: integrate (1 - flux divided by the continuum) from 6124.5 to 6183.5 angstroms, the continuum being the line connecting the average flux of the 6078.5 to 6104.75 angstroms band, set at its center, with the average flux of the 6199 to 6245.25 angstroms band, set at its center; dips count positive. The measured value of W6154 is 4.68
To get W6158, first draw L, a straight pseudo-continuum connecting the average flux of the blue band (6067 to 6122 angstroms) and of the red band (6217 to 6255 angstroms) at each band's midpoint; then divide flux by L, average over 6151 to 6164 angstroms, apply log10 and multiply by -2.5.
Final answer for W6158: 0.19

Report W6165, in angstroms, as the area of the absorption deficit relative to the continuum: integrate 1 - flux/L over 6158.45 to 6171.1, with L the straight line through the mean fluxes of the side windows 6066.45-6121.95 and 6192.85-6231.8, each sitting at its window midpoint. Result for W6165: 1.5 angstroms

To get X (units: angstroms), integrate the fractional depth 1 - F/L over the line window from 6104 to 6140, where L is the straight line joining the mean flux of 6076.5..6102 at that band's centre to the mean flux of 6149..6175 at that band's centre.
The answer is -2.1 angstroms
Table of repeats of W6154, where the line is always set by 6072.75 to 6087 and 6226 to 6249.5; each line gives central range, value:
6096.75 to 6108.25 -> 0.07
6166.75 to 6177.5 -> 1.06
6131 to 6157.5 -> 1.95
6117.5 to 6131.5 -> 0.20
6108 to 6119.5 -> 0.04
